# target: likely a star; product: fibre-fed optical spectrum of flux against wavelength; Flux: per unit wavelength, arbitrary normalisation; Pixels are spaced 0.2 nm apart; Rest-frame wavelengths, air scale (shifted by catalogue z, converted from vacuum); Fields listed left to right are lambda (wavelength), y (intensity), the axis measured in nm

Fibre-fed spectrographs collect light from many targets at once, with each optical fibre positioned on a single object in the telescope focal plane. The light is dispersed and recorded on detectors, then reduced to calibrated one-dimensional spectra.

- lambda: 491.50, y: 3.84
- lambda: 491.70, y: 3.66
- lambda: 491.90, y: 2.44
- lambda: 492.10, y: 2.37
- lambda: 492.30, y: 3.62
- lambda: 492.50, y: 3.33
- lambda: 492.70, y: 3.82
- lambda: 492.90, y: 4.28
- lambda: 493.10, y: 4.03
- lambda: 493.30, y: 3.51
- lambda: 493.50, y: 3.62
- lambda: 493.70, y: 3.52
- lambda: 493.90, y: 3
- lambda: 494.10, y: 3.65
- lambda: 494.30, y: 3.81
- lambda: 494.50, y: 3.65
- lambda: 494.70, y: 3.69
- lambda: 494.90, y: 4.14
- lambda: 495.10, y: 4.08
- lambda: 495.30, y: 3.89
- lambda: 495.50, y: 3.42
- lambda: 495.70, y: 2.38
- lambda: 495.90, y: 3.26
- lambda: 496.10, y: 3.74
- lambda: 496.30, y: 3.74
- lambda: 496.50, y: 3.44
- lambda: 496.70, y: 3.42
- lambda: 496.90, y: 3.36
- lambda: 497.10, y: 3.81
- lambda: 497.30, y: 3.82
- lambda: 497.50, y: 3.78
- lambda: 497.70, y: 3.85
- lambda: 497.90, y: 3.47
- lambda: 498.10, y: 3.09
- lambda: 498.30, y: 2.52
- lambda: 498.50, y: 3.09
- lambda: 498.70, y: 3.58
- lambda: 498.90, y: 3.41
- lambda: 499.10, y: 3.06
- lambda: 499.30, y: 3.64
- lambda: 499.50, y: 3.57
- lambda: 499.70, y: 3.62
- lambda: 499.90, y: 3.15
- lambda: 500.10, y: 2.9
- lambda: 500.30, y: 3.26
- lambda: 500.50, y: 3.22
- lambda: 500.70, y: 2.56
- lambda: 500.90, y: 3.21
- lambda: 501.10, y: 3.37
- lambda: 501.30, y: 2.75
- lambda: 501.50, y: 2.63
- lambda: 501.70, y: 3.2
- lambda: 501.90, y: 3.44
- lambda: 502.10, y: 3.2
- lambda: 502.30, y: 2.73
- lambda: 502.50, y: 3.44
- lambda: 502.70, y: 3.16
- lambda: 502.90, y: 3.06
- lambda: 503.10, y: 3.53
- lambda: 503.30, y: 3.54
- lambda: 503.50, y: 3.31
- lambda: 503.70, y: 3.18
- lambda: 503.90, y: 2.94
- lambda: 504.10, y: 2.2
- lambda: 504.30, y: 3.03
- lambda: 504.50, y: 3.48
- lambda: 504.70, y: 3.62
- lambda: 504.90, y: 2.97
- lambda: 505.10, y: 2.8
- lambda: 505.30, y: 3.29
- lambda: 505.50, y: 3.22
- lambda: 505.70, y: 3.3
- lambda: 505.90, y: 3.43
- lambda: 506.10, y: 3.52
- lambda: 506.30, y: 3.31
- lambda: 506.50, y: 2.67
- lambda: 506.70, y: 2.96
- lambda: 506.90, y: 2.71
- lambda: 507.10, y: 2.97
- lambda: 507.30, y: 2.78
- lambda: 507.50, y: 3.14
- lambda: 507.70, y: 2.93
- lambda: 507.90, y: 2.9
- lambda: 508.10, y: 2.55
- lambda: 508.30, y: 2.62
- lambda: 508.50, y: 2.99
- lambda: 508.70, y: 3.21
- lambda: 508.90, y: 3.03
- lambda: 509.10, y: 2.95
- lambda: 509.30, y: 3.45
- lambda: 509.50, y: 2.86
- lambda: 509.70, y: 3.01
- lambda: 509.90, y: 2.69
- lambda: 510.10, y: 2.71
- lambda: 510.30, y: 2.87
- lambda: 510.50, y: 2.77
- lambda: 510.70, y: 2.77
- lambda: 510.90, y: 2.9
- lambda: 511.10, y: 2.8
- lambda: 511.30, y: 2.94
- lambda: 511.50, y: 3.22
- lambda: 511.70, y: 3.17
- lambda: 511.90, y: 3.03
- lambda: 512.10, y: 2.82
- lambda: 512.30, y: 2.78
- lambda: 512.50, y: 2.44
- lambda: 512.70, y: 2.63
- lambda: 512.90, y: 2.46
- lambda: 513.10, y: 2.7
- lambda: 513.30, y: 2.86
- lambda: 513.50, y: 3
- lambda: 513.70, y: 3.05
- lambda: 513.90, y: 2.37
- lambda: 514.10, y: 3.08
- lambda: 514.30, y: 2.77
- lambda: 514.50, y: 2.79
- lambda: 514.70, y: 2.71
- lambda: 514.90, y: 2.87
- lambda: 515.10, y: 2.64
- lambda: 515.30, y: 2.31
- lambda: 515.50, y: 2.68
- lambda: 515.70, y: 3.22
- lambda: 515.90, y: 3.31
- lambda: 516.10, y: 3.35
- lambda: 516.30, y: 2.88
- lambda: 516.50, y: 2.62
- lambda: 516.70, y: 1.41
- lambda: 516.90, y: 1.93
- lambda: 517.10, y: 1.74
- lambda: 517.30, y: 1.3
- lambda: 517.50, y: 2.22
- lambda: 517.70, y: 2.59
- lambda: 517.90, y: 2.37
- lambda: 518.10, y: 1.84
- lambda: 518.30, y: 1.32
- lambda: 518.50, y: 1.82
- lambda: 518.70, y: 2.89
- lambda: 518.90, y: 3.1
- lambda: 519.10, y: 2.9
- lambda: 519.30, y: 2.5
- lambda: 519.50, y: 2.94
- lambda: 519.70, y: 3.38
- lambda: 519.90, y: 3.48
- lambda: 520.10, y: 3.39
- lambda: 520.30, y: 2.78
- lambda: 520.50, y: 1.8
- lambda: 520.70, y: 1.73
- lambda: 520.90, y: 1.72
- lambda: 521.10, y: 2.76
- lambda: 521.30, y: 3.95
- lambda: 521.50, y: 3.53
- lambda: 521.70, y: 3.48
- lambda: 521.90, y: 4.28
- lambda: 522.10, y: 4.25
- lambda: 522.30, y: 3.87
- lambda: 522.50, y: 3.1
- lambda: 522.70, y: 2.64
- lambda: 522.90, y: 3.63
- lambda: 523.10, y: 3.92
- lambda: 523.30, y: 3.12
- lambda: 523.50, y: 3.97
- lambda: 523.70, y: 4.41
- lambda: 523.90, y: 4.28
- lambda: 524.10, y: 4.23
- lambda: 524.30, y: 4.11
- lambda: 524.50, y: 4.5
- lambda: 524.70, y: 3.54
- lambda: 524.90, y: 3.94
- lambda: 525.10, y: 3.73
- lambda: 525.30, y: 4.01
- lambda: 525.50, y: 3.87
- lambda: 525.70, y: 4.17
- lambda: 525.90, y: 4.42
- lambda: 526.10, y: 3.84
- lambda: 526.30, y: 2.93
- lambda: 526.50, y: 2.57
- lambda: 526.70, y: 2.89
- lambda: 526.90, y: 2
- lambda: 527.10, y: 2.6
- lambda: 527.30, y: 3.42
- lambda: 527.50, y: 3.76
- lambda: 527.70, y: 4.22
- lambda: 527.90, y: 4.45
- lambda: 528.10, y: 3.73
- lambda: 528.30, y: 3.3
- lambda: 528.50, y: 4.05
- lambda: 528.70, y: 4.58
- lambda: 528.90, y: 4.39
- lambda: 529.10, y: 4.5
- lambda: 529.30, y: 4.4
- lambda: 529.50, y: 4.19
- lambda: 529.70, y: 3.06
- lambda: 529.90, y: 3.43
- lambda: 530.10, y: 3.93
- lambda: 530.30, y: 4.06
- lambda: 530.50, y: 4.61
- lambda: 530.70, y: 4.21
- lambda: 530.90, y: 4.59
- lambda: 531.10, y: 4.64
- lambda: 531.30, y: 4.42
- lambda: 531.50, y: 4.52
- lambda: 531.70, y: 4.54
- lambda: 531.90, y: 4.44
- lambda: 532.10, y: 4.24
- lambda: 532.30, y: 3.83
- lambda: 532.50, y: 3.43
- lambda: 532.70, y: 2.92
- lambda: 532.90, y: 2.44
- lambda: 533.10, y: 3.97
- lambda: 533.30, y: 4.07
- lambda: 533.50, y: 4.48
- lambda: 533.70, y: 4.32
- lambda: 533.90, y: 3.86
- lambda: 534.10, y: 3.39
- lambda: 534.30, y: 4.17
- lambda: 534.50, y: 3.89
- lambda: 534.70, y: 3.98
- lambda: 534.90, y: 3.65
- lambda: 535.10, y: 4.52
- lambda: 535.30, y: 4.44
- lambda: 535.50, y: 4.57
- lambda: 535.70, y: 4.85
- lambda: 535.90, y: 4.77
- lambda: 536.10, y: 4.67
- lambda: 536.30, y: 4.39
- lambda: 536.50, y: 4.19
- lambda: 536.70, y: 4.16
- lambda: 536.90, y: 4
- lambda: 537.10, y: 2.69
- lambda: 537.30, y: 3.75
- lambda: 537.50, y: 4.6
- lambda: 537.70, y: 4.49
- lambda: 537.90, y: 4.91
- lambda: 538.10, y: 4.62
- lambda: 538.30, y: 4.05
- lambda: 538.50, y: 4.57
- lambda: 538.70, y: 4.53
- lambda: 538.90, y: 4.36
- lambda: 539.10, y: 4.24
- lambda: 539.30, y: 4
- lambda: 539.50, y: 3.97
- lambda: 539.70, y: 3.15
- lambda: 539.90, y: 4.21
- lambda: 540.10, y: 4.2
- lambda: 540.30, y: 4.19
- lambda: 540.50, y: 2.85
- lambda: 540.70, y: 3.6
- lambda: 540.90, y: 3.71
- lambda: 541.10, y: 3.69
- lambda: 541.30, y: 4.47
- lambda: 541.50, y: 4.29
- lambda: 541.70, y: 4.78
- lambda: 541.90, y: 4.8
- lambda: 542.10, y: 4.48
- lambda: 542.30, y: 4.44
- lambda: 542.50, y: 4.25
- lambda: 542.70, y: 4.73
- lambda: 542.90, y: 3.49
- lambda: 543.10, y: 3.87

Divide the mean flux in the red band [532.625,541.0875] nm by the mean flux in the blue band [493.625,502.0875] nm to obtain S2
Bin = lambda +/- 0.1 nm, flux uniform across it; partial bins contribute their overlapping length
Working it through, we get 1.20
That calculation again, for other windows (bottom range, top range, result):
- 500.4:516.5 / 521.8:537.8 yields 1.32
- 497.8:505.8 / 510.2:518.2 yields 0.84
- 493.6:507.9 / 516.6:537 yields 1.09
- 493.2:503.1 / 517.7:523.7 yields 0.89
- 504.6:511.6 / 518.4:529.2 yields 1.16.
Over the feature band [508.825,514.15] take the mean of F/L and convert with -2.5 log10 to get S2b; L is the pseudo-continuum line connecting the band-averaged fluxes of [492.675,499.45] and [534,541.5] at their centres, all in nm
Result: 0.30 mag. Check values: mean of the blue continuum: 3.54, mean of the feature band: 2.86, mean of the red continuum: 4.12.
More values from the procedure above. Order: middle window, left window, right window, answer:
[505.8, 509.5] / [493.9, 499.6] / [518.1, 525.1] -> 0.13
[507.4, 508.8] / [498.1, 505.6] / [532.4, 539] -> 0.15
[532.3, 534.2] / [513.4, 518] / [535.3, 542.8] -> 0.04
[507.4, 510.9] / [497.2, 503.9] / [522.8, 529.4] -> 0.18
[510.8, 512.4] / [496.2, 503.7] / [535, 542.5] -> 0.21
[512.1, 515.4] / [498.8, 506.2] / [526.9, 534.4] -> 0.27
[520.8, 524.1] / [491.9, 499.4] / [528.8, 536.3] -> 0.11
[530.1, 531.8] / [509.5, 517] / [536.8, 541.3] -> -0.21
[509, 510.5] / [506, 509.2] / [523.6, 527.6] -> 0.04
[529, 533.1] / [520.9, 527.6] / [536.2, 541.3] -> -0.06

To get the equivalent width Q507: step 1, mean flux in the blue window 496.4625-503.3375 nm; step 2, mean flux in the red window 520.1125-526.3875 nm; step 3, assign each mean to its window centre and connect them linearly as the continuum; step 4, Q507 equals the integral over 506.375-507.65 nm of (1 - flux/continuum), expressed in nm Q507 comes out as 0.18 nm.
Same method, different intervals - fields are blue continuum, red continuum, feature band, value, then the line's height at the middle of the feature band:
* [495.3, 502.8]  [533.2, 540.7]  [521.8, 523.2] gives 0.05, 3.82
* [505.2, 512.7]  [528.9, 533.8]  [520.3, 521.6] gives 0.35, 3.55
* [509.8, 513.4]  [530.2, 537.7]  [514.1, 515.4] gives 0.12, 2.99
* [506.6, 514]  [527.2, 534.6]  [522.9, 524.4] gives -0.15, 3.61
